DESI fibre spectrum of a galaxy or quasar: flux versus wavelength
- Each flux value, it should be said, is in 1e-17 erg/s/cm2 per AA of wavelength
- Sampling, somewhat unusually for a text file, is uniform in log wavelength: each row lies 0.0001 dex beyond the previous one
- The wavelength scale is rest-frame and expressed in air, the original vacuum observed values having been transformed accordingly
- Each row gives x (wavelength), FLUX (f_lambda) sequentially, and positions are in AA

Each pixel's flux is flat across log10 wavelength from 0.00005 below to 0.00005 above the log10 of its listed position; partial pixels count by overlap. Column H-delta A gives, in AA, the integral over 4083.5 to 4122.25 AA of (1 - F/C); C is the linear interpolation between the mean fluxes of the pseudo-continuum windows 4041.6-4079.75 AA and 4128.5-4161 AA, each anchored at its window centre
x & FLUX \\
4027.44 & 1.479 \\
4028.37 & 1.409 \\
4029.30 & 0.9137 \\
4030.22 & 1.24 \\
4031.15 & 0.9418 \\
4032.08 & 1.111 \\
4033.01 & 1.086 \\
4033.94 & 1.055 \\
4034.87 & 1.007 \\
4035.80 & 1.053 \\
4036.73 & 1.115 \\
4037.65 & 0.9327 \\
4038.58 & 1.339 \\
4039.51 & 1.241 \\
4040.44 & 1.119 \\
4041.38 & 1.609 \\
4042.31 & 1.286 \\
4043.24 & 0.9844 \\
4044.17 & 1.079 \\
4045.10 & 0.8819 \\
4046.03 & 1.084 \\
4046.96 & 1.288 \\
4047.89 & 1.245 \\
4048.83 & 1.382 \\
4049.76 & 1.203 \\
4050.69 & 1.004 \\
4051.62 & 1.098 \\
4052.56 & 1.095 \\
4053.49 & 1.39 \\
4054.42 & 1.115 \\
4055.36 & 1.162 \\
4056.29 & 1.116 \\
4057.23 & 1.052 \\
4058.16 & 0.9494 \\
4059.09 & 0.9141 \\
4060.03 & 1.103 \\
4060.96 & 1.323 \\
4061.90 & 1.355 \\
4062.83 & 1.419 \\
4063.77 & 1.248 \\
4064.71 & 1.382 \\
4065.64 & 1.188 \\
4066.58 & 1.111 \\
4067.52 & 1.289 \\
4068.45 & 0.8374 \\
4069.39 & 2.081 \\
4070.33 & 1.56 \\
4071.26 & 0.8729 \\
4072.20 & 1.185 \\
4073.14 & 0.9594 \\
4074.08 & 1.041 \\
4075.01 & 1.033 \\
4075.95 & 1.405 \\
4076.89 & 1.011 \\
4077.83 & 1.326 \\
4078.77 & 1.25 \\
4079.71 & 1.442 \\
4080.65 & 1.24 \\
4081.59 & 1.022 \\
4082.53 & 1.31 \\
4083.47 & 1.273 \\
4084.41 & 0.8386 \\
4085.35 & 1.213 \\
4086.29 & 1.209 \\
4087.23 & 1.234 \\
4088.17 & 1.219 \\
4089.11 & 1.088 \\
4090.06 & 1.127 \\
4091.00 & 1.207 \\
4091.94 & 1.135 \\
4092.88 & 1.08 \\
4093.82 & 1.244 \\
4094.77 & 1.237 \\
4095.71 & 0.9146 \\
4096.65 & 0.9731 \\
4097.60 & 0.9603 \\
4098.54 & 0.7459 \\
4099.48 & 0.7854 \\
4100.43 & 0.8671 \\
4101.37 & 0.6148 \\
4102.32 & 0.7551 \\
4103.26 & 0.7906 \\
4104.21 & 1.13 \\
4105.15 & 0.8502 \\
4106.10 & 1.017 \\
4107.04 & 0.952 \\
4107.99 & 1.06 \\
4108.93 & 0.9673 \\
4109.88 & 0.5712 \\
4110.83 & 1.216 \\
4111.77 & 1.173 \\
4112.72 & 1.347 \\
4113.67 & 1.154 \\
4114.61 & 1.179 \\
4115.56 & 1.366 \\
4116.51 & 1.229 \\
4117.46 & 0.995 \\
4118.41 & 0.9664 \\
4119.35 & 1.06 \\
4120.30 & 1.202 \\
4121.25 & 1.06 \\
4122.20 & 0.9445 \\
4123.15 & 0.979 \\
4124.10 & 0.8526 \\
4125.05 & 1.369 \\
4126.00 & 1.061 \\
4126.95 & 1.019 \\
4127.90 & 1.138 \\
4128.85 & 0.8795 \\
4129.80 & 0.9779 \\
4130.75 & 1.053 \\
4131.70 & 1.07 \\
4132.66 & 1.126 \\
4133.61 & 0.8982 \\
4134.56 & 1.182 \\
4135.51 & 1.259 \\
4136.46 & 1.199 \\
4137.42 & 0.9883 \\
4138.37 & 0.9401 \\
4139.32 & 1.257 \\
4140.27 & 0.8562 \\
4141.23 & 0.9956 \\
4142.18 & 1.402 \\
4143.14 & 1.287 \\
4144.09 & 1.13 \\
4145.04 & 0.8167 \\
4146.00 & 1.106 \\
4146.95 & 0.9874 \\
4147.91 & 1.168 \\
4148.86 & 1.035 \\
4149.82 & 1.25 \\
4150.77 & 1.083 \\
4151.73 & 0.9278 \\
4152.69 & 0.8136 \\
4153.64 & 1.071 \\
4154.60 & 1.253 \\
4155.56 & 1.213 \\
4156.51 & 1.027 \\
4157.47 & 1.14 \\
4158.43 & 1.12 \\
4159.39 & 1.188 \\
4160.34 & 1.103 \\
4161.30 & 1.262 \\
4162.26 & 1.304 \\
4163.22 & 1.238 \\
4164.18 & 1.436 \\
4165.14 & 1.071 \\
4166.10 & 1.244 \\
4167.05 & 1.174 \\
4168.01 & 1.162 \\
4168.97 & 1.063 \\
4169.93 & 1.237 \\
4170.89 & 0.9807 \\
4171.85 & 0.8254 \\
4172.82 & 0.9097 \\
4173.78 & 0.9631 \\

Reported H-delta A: 3.1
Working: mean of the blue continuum 1.19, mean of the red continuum 1.08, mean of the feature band 1.04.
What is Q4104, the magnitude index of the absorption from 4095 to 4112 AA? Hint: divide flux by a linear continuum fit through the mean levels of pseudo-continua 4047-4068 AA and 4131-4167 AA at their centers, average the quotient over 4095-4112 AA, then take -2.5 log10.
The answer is 0.26 mag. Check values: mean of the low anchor 1.19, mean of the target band 0.909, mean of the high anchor 1.12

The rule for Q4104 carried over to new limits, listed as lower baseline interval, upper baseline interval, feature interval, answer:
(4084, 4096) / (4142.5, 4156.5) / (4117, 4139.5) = 0.044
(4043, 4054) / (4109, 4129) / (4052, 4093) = -0.061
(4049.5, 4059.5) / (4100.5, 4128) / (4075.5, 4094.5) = -0.124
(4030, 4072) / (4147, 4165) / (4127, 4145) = 0.063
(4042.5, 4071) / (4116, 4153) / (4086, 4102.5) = 0.112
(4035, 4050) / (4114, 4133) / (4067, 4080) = -0.088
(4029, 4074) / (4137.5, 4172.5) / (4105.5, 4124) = 0.064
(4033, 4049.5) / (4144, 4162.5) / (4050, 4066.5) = -0.021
